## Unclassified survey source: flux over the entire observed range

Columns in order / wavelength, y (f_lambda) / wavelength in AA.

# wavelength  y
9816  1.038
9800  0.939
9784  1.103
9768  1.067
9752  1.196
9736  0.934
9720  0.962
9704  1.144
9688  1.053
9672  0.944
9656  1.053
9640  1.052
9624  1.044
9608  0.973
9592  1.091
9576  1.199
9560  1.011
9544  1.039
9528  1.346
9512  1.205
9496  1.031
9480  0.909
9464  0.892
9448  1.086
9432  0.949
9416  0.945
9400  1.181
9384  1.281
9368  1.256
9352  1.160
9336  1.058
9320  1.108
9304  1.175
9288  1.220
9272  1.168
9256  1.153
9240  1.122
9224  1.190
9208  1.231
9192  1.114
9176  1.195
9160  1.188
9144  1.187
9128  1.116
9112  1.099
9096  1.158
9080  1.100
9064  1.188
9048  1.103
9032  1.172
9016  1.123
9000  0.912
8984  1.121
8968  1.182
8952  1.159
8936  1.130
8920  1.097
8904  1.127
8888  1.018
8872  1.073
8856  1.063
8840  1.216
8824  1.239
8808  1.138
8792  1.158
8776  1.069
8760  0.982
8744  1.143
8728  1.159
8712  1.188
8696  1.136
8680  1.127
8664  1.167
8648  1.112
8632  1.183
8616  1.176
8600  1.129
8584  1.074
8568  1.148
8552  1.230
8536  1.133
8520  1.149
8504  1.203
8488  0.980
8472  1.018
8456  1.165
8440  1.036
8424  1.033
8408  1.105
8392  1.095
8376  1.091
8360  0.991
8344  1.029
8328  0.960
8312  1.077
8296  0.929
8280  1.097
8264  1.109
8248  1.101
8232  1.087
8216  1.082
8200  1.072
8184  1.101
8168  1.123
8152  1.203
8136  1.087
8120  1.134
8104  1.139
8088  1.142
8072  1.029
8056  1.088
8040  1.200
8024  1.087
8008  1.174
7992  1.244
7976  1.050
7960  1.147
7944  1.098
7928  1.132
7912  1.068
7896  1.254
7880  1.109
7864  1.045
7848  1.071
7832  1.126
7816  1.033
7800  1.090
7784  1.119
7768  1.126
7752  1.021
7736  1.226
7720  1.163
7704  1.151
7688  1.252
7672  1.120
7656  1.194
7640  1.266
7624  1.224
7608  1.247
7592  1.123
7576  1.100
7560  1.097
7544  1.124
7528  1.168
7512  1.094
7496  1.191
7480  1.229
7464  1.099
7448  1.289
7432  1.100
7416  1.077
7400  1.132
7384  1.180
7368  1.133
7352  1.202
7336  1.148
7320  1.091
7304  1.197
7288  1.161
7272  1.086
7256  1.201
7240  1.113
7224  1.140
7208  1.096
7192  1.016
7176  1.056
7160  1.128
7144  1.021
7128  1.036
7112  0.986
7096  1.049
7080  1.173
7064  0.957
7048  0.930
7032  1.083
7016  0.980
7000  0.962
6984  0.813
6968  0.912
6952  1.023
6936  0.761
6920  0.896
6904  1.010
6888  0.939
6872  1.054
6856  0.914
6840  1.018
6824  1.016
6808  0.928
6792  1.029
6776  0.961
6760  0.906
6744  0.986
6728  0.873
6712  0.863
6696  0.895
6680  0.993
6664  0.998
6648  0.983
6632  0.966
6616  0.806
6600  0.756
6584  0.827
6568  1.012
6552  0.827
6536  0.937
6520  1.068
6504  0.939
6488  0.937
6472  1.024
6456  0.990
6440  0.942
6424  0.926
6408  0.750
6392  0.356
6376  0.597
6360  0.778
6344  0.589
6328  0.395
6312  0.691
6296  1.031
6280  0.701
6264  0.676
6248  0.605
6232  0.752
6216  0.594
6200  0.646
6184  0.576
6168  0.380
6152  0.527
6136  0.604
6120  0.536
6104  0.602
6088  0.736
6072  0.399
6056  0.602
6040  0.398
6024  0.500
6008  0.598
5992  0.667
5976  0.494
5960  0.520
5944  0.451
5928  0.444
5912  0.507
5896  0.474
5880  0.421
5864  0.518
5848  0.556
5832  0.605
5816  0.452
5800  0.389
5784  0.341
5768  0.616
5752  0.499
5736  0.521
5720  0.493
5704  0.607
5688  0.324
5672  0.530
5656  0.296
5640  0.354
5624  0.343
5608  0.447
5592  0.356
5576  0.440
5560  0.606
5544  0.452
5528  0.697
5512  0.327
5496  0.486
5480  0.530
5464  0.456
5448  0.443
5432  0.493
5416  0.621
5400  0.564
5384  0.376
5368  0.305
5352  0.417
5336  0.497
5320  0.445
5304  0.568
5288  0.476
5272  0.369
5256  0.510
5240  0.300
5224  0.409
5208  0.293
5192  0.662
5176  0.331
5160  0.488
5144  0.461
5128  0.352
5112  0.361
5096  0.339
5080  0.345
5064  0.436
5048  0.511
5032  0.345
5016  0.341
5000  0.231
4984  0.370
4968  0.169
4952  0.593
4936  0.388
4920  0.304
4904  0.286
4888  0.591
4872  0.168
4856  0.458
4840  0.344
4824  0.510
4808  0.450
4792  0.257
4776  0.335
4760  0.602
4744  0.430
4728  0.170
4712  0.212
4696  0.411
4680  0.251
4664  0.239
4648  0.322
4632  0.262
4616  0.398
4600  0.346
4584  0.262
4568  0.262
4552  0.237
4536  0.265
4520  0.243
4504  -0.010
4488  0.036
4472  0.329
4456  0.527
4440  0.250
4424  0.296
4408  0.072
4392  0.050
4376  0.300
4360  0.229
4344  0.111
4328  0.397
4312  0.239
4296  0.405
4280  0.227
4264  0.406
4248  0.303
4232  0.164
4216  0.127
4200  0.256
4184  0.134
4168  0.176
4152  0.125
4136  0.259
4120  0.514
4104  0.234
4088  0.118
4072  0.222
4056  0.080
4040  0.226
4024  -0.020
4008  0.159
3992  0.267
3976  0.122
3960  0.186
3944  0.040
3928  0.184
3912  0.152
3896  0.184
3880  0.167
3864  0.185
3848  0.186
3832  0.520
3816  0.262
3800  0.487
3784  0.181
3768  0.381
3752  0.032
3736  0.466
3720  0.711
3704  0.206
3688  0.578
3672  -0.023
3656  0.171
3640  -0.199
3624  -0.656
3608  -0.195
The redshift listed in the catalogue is 0.61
